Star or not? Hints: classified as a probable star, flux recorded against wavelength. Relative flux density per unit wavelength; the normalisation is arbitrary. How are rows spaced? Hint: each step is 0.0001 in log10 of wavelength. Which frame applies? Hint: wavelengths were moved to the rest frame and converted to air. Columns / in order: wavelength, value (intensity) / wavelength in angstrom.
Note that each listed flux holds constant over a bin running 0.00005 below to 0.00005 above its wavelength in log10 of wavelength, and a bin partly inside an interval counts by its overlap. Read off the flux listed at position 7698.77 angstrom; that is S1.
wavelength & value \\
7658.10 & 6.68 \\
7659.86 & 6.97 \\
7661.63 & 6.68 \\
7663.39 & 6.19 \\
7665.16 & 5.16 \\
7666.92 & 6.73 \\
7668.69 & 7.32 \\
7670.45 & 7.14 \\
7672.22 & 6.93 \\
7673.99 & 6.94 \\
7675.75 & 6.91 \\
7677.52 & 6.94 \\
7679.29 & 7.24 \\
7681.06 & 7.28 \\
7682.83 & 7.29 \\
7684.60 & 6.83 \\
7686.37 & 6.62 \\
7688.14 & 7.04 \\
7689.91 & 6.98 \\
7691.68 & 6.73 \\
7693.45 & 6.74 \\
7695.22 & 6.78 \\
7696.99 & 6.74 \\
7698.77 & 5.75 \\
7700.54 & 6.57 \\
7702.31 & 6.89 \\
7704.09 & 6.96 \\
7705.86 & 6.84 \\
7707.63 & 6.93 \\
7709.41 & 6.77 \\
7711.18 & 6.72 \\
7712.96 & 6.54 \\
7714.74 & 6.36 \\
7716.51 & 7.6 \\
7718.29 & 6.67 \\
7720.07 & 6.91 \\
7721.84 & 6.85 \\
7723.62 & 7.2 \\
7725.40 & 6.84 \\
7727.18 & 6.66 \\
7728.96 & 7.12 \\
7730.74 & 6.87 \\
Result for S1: 5.75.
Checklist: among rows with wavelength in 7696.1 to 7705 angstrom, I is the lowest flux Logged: 5.75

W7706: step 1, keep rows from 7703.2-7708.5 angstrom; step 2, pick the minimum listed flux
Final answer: 6.84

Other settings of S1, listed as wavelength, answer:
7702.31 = 6.89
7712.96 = 6.54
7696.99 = 6.74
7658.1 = 6.68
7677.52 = 6.94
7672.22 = 6.93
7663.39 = 6.19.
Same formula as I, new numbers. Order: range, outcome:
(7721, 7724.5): 6.85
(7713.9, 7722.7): 6.36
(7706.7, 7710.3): 6.77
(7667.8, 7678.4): 6.91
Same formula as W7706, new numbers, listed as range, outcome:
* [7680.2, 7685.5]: 6.83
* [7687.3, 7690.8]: 6.98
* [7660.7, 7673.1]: 5.16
